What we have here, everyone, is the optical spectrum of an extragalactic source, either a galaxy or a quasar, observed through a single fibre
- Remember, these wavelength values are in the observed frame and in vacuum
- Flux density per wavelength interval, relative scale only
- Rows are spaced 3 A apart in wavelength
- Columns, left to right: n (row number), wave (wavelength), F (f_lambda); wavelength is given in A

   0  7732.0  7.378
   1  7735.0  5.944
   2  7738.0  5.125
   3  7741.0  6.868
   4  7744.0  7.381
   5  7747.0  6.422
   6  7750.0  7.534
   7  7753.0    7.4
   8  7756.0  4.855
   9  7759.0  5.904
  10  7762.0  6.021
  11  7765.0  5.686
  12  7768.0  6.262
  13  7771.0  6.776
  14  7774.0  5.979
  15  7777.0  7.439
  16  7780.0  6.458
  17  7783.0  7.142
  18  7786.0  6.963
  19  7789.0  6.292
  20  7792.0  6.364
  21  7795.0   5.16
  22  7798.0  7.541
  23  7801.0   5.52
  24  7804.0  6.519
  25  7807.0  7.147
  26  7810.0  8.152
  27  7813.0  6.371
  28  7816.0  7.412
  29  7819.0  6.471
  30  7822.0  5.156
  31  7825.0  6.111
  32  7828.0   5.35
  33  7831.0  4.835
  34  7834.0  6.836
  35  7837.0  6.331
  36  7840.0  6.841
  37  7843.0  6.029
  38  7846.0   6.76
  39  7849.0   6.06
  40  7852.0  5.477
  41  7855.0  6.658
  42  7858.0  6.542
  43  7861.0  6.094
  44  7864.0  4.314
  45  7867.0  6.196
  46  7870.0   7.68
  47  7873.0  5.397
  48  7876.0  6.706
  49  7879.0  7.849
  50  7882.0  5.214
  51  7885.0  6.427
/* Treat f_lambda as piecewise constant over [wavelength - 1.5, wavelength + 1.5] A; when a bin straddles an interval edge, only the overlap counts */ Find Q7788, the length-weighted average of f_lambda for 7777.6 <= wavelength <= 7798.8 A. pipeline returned 6.56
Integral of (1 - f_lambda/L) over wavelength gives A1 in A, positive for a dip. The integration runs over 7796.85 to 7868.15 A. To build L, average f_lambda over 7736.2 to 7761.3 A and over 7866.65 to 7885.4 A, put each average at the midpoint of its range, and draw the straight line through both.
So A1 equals 2.29 A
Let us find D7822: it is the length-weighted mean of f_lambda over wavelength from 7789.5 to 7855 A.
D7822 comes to 6.31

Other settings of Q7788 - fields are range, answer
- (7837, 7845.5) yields 6.45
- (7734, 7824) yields 6.48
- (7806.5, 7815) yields 7.24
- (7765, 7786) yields 6.63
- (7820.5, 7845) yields 5.95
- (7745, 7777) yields 6.36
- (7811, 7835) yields 6.1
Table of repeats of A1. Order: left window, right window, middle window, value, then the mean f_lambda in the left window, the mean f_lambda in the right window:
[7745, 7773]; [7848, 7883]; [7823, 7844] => 0.71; 6.33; 6.2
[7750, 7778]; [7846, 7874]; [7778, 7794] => -0.93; 6.31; 6.1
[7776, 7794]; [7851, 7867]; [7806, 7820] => -1.62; 6.71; 5.86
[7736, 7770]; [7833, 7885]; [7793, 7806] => 0.16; 6.32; 6.29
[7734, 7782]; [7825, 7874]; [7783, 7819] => -2.51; 6.39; 6.1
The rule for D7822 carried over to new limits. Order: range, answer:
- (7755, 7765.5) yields 5.65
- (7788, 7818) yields 6.65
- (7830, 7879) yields 6.24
